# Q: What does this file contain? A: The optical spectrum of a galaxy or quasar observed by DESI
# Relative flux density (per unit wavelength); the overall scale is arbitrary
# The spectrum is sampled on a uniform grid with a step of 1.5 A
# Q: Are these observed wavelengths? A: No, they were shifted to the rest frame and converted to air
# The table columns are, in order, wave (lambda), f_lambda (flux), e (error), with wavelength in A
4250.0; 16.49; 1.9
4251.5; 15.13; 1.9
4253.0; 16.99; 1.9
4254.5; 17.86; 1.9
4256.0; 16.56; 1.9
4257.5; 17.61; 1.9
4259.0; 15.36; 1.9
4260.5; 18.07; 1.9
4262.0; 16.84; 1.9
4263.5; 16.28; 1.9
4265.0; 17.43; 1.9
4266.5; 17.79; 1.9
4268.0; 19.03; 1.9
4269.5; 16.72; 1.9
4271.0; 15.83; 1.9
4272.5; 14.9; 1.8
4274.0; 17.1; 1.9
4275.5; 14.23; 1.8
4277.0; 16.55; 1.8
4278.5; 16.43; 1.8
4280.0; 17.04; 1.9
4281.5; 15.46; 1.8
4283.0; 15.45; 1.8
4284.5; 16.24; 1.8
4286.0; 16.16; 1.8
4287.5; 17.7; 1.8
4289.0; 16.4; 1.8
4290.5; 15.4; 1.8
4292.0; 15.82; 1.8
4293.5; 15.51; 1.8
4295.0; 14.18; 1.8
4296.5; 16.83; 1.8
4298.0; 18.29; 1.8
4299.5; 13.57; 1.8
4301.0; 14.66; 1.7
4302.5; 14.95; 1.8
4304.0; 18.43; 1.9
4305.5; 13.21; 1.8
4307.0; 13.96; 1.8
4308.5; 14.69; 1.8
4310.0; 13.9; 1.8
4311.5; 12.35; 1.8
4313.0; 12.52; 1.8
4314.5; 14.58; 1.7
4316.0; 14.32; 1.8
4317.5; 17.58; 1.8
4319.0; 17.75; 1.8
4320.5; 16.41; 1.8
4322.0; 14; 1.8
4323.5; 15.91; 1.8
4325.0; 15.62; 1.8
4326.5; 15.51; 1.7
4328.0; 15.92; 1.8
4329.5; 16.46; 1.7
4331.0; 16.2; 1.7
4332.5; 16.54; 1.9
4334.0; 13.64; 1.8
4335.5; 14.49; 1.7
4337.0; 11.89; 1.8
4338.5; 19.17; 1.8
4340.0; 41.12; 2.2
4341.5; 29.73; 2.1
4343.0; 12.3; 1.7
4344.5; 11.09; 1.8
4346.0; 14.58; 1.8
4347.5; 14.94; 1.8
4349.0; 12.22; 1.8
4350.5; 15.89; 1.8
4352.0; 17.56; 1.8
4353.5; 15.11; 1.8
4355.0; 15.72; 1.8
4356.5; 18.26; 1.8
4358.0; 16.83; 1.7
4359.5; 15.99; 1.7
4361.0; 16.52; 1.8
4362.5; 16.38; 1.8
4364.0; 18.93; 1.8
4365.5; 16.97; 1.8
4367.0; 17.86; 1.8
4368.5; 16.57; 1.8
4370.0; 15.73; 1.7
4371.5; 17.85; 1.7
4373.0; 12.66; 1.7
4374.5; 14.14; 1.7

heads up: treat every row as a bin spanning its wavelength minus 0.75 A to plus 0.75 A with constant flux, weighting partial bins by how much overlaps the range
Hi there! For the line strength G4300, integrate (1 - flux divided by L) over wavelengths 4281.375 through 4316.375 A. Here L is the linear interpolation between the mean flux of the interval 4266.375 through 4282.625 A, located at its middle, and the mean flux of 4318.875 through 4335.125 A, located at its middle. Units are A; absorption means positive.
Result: 1.9 A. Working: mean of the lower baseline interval 16.4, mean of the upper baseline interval 15.7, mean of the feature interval 15.2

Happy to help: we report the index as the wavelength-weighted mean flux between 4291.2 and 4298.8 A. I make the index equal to 16.1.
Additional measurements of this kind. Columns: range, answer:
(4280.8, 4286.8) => 15.8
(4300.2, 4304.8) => 16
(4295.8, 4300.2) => 16.3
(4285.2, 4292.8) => 16.3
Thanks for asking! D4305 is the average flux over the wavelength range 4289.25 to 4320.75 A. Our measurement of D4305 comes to 15.2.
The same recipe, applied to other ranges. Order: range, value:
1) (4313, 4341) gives 17.1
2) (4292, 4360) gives 16.1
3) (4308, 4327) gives 15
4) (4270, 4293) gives 16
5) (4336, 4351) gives 18.3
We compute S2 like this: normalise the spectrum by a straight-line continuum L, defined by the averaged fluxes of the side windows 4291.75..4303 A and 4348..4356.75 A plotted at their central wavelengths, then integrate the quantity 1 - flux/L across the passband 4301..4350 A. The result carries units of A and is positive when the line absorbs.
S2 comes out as -1.7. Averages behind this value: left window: 15.5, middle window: 16.1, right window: 15.6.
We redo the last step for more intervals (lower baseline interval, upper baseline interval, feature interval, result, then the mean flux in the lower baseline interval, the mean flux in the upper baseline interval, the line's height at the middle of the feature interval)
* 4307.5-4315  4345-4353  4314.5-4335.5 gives -2.5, 13.6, 14.9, 14.1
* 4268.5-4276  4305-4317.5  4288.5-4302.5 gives -0.8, 15.9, 13.9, 14.7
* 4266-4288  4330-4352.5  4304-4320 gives 2.1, 16.4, 17.4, 17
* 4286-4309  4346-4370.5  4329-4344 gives -2.8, 15.6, 16.3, 16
